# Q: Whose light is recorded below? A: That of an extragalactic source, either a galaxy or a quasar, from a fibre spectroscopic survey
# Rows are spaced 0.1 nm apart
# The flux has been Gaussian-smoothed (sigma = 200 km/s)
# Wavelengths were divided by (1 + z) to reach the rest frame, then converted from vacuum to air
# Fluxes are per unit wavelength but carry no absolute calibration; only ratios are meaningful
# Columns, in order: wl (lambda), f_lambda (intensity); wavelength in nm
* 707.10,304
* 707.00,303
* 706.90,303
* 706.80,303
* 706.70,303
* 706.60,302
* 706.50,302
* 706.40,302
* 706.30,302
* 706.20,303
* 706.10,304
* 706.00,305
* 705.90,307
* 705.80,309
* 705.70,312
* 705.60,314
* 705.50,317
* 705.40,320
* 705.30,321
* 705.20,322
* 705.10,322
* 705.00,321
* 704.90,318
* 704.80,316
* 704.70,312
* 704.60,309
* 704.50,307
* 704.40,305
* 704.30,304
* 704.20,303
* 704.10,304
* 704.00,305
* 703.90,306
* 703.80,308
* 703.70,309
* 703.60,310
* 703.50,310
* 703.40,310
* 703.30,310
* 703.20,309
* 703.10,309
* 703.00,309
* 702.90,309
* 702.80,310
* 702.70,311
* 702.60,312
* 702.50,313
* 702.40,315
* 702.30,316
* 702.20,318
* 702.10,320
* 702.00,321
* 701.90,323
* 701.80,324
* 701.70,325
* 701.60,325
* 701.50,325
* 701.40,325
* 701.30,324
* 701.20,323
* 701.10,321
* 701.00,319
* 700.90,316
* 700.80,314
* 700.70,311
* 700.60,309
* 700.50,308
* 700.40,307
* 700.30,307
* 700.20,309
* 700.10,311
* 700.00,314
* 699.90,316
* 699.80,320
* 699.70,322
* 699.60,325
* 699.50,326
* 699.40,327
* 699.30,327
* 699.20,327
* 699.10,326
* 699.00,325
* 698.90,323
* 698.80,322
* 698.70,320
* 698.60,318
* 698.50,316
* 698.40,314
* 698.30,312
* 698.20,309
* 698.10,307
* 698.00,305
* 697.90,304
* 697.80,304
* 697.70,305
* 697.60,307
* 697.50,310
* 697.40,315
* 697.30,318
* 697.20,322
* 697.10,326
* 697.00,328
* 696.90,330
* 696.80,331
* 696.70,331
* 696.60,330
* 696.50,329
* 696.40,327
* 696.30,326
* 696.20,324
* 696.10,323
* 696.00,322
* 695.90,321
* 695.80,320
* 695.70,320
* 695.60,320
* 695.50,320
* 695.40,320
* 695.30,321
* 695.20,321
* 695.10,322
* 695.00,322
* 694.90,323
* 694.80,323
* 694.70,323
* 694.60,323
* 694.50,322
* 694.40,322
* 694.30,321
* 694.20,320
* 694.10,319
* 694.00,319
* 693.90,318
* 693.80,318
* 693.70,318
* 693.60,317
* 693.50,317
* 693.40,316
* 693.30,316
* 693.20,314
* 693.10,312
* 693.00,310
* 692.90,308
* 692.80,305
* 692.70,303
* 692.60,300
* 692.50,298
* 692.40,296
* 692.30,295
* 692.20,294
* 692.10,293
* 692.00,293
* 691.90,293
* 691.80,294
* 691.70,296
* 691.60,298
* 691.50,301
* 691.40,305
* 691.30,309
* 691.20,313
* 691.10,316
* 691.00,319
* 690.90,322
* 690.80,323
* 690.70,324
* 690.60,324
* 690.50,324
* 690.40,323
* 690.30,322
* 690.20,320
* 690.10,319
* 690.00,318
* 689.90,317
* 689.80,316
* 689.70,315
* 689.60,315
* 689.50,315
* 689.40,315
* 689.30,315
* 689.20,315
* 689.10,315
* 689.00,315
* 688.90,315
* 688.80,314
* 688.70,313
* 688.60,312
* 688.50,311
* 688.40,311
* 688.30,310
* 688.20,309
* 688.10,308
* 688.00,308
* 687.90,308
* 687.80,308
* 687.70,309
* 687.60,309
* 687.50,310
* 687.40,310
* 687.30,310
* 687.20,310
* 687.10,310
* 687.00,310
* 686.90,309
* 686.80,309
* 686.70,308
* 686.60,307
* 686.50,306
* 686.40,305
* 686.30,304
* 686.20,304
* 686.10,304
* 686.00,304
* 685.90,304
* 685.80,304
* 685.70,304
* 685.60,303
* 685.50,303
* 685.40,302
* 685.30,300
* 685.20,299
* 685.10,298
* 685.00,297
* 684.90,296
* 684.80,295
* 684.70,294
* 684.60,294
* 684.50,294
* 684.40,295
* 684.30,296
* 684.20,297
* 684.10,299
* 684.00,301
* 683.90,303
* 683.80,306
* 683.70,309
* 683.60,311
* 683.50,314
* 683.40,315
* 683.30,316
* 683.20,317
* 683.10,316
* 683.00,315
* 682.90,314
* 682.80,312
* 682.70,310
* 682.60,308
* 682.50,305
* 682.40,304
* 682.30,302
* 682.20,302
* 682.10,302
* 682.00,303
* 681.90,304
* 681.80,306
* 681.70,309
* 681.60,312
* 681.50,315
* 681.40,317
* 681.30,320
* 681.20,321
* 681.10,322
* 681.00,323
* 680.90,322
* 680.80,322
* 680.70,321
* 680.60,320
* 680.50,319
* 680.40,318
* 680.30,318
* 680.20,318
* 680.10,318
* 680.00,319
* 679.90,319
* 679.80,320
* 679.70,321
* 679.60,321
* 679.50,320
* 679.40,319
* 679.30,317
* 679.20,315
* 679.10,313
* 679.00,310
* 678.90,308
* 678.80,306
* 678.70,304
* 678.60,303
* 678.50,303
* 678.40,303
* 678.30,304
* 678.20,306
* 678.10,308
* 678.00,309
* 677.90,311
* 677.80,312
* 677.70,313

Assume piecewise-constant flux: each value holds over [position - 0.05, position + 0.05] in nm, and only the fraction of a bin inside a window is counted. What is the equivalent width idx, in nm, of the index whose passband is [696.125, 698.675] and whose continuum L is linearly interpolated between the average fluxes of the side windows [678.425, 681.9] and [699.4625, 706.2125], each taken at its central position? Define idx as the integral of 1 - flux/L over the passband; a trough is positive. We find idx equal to -0.03 nm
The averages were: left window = 316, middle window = 318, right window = 314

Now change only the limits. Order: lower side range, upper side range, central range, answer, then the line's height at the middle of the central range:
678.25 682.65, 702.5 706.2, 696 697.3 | -0.063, 311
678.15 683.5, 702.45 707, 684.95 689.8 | 0.058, 312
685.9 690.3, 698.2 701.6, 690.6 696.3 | 0.017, 314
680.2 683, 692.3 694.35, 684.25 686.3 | 0.086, 313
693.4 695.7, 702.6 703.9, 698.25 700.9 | -0.029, 314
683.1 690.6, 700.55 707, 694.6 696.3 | -0.062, 310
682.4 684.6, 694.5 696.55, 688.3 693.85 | 0.097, 317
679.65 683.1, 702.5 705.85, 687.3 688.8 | 0.017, 313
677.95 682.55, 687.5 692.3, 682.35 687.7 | 0.116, 312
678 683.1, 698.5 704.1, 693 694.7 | -0.017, 315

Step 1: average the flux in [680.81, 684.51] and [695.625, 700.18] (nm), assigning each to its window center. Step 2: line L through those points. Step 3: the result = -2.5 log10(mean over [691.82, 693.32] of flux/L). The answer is 0.051 mag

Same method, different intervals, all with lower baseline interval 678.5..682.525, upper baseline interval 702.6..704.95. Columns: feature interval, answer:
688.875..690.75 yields -0.02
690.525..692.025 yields 0.01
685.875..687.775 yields 0.02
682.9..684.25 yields 0.01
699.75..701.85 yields -0.03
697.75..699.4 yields -0.02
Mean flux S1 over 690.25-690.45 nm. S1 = 322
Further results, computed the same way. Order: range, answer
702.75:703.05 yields 309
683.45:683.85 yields 310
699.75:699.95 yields 318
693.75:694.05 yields 318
